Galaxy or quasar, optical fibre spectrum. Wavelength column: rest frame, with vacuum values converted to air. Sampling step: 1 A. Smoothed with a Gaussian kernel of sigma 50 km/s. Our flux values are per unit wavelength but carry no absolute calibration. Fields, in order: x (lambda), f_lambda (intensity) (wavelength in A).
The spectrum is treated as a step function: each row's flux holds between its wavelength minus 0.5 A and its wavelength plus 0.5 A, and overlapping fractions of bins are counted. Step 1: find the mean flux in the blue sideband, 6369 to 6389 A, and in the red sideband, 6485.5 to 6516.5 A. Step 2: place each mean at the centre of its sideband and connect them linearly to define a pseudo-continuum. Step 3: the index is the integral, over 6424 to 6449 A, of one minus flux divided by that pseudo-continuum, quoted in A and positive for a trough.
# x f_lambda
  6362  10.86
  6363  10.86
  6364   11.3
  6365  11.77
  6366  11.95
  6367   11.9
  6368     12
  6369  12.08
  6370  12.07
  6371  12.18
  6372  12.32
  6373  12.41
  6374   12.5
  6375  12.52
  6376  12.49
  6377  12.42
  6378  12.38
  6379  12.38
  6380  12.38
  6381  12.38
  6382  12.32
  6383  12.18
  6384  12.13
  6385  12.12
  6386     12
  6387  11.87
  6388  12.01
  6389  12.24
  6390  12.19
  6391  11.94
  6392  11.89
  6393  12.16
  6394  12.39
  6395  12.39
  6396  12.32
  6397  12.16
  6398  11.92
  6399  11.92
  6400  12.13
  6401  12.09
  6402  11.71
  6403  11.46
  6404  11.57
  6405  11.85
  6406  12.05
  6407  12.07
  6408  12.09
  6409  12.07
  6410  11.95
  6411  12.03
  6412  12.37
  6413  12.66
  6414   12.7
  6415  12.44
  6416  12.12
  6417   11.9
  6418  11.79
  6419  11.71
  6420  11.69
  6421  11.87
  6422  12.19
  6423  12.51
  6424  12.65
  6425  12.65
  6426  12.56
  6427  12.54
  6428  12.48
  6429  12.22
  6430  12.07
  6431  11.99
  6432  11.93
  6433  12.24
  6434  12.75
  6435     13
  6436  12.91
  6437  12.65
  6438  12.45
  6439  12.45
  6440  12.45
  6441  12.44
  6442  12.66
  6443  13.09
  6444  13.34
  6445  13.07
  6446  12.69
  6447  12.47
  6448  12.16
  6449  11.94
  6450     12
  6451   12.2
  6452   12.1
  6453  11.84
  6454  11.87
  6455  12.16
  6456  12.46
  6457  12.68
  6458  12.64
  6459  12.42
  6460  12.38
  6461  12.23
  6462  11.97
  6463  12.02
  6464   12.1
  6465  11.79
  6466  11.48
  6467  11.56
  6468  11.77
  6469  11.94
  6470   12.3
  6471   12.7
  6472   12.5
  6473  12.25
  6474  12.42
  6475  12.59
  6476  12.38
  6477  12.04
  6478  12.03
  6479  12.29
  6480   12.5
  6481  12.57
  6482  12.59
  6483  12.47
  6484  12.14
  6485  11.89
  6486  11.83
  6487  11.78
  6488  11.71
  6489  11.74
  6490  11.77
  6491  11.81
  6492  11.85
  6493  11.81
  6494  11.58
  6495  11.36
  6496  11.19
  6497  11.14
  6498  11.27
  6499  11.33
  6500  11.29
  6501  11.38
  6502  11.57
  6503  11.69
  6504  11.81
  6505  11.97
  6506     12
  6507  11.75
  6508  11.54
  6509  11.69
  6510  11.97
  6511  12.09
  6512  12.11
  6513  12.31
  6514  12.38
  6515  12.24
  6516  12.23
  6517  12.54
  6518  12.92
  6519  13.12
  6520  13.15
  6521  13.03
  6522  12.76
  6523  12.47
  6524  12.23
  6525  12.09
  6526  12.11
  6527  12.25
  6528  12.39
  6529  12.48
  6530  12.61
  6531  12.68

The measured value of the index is -1.1 A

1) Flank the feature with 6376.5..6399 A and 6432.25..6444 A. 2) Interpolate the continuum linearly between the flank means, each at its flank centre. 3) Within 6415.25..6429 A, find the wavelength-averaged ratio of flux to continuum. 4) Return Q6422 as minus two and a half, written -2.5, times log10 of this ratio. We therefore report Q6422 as 0.03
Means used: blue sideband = 12.2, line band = 12.2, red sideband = 12.7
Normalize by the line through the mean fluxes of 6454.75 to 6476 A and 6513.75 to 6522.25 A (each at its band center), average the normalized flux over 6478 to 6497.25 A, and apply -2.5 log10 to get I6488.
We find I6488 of 0.05 mag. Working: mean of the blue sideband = 12.2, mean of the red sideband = 12.7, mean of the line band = 11.9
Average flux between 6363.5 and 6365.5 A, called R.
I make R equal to 11.5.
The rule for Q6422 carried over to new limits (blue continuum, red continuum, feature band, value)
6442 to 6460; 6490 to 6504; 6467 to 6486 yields -0.032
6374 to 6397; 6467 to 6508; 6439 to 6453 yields -0.039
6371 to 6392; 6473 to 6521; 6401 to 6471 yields -0.010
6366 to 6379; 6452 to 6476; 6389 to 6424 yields 0.014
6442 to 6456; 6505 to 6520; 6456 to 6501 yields 0.028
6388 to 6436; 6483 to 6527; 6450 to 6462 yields -0.015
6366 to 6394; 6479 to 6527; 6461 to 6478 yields -0.004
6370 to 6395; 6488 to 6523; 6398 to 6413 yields 0.019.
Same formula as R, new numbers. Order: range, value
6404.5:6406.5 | 11.9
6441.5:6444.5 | 13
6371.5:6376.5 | 12.4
